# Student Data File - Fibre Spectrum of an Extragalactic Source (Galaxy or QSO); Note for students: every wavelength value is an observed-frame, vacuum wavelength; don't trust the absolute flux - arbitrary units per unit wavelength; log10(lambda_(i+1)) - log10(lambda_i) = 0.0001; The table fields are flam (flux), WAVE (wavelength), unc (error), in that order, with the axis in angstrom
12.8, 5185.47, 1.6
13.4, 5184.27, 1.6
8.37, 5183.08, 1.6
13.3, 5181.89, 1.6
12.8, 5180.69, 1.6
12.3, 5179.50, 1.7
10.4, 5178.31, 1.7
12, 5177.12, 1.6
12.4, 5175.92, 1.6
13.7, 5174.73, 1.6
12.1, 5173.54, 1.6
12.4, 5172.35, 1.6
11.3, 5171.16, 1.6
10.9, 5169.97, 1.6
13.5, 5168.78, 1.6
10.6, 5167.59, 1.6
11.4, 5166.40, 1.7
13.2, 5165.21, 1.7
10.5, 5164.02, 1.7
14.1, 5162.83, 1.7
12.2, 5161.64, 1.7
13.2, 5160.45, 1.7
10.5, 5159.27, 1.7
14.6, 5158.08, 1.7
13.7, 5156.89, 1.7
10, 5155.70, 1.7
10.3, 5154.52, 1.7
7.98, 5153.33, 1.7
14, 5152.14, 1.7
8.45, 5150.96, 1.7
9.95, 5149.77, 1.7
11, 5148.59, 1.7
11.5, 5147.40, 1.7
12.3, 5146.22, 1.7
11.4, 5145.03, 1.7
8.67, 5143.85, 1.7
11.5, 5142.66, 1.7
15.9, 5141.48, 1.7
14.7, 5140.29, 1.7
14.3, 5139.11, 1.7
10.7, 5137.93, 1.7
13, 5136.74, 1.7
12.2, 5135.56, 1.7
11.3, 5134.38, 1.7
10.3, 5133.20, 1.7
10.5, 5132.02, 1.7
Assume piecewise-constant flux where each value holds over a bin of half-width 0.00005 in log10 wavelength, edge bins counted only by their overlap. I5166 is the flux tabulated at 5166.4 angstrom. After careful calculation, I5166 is 11.4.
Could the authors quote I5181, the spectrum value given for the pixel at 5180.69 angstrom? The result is 12.8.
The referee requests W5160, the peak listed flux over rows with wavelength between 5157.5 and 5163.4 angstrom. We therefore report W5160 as 14.6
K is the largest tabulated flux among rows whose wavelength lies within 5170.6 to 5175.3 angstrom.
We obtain 13.7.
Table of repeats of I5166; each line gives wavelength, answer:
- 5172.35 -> 12.4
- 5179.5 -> 12.3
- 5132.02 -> 10.5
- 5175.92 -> 12.4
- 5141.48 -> 15.9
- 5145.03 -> 11.4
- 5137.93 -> 10.7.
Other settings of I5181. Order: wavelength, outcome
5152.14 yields 14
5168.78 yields 13.5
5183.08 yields 8.37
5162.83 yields 14.1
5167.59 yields 10.6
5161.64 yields 12.2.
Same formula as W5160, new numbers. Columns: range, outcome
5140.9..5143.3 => 15.9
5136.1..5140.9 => 14.7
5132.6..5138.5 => 13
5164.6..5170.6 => 13.5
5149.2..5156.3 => 14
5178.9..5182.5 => 13.3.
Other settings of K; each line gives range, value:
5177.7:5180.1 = 12.3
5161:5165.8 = 14.1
